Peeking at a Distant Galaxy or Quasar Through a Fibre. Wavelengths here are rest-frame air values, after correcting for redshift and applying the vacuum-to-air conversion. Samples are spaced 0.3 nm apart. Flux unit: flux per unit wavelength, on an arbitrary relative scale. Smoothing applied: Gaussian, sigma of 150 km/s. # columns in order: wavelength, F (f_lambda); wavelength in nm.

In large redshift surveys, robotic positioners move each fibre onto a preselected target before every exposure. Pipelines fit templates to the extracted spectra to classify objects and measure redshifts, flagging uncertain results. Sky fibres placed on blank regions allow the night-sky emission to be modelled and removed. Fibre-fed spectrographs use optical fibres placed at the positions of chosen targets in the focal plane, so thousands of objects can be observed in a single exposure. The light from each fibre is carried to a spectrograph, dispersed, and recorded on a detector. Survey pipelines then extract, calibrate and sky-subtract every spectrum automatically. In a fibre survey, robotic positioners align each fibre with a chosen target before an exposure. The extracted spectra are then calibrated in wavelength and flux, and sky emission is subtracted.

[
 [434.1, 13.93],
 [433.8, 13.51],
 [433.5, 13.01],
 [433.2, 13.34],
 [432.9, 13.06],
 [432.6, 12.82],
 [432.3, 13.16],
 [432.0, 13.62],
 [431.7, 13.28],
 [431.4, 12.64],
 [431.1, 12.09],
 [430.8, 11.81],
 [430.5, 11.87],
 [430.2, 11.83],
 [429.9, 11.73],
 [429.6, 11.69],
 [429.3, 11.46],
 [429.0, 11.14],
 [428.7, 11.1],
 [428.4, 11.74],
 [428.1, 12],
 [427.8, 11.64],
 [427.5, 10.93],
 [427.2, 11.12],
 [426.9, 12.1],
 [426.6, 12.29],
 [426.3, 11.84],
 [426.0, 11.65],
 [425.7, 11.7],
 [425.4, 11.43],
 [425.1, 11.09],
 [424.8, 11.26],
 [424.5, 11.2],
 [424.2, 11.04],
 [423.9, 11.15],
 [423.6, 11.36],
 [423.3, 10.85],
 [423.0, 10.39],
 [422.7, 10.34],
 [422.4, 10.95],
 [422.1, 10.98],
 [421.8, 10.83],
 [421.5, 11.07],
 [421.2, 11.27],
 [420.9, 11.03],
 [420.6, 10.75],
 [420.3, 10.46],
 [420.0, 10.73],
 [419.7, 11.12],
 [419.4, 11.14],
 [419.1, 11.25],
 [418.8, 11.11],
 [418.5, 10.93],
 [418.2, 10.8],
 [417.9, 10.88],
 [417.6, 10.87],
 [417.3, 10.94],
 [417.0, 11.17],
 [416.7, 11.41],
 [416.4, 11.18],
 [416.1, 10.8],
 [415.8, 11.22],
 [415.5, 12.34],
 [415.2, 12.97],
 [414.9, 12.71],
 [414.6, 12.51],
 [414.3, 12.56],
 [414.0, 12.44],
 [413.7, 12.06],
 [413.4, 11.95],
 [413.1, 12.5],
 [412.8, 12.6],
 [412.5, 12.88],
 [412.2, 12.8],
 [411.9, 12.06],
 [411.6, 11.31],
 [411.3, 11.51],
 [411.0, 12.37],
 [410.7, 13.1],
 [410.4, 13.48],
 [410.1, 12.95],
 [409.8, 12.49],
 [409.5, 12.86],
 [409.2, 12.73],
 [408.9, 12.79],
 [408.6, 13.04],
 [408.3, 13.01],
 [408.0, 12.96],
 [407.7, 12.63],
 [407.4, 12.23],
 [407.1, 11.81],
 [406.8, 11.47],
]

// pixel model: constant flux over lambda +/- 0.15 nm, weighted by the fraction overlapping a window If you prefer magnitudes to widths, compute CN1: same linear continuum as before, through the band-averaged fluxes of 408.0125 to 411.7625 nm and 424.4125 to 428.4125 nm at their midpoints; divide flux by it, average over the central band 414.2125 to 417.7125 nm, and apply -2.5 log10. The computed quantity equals 0.05 mag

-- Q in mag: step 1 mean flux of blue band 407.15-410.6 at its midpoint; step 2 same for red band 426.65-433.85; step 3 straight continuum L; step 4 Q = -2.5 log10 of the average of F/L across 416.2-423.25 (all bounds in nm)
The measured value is 0.14 mag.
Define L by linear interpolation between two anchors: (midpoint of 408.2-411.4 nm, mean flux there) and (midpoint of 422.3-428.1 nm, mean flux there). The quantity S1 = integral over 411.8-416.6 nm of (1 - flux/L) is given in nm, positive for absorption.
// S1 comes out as 0.054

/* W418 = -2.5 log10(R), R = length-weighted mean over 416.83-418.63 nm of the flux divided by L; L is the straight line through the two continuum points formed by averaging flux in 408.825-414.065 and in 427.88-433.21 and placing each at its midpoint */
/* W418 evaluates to 0.14 mag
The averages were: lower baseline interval 12.5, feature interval 10.9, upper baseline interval 12.2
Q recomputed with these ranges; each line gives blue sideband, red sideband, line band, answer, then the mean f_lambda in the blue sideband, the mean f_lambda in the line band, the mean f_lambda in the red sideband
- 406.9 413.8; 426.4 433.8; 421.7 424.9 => 0.13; 12.5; 10.9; 12.2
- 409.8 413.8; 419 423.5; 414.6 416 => -0.04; 12.4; 12.3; 10.9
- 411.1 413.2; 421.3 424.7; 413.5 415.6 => -0.05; 12.2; 12.5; 10.9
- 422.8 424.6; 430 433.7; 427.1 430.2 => 0.05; 11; 11.5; 12.7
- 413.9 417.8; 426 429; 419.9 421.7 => 0.08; 11.8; 10.9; 11.6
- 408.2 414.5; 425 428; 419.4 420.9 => 0.11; 12.5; 10.8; 11.6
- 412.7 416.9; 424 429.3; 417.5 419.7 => 0.08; 12.1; 11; 11.5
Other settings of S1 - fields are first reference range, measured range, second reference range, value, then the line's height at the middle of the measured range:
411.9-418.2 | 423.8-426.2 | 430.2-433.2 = 0.204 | 12.4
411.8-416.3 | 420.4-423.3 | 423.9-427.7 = 0.222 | 11.7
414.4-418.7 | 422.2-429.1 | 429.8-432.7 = 0.453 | 12.1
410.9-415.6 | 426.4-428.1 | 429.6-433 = 0.110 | 12.5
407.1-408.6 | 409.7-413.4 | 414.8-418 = -0.102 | 12.1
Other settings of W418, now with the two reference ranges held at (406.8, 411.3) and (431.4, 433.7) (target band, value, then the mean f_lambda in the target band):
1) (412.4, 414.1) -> 0.03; 12.4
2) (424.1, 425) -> 0.16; 11.2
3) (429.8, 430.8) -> 0.11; 11.8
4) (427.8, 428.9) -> 0.13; 11.6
